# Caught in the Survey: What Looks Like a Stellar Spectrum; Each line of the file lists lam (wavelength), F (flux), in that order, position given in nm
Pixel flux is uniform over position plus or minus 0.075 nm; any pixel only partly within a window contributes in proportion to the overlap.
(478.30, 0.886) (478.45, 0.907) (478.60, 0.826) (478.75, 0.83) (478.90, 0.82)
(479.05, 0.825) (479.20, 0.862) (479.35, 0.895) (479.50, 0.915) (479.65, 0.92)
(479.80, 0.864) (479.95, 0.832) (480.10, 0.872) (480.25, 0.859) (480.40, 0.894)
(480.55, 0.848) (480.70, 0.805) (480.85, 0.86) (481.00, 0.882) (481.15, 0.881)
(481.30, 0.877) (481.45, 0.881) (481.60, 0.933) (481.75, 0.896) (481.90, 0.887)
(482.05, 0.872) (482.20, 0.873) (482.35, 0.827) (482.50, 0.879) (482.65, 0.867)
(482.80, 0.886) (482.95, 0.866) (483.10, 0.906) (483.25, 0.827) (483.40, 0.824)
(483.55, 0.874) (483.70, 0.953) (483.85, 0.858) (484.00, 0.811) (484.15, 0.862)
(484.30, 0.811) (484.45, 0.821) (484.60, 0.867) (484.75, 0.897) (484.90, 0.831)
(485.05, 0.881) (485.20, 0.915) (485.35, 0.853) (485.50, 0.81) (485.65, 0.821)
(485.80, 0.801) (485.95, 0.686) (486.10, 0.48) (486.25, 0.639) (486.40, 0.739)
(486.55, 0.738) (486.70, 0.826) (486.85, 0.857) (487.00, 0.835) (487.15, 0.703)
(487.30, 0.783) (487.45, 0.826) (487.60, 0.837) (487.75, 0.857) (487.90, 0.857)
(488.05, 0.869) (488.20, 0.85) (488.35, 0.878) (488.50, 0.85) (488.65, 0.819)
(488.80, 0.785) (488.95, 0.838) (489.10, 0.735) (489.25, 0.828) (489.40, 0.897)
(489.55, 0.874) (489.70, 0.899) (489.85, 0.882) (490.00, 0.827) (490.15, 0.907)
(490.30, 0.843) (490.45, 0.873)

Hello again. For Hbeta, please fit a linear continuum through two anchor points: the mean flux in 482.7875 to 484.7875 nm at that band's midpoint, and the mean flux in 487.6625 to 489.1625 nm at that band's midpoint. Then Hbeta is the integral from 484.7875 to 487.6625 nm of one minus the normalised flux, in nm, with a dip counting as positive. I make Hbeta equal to 0.215 nm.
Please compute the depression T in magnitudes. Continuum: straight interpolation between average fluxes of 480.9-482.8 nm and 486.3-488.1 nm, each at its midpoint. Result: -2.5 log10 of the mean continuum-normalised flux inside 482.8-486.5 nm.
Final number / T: 0.03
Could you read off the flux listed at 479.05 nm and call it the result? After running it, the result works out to 0.825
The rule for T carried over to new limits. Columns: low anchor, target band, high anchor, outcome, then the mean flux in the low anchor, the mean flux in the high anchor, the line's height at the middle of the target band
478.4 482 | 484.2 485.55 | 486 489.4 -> -0.042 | 0.869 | 0.794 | 0.822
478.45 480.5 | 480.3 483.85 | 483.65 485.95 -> -0.023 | 0.864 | 0.846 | 0.855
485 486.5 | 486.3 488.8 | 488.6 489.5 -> -0.034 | 0.76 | 0.819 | 0.792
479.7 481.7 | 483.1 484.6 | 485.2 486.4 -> -0.084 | 0.869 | 0.74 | 0.789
